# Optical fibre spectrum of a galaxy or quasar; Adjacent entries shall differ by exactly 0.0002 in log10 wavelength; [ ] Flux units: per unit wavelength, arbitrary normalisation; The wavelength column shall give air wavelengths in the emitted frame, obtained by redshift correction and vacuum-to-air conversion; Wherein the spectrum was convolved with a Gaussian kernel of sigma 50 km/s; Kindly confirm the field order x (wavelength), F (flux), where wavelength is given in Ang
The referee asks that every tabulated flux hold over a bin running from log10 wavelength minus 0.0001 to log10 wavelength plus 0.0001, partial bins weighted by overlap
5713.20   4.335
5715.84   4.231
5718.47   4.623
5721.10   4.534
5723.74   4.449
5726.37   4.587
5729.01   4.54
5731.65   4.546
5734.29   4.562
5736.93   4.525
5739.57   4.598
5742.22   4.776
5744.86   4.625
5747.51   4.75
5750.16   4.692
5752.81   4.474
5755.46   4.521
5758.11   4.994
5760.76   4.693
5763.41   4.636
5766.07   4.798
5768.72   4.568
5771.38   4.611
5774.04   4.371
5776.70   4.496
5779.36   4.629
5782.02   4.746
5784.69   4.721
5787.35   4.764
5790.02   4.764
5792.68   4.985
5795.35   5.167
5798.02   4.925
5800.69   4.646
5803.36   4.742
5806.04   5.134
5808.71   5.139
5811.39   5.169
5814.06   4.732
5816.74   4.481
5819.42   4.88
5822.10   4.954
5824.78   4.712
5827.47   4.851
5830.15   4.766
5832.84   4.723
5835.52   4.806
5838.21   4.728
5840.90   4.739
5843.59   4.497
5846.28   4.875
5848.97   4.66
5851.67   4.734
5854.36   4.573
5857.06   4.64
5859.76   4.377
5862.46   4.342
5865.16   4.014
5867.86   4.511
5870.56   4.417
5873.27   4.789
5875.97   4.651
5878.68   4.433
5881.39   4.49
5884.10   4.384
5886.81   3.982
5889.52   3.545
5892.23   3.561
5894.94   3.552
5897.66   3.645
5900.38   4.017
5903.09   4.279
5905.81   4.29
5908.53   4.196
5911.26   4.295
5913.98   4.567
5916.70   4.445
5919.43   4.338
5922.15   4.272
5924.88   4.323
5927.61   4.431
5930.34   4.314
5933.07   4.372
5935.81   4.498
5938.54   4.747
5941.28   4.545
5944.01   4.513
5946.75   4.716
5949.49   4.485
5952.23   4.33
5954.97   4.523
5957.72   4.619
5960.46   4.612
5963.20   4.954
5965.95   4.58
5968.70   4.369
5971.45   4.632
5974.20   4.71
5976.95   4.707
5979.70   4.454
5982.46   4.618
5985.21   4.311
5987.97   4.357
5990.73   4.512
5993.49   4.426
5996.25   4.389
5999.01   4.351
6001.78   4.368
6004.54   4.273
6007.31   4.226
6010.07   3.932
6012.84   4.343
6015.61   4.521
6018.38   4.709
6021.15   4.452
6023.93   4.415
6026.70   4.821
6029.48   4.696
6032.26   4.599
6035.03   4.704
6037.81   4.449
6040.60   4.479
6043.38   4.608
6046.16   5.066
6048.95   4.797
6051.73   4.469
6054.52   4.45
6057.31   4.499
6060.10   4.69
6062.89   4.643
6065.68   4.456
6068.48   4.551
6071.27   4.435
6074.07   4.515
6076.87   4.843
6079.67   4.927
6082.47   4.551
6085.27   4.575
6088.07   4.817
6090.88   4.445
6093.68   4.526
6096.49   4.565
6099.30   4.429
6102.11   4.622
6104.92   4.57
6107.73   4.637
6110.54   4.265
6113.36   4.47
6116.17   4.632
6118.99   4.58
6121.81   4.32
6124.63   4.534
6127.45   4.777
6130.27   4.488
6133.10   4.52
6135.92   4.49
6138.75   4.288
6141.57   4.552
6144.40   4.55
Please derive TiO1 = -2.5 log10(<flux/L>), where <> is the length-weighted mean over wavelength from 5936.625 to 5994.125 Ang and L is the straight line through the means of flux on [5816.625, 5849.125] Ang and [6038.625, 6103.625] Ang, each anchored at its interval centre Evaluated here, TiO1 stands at 0.03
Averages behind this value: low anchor 4.76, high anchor 4.6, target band 4.56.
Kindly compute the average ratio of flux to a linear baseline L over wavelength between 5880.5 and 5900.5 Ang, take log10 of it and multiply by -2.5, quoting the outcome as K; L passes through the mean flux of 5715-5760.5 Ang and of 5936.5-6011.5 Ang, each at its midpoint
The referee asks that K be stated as 0.17 mag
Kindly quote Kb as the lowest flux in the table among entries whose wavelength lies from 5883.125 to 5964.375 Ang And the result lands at 3.545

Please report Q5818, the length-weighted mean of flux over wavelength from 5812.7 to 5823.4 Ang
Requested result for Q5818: 4.76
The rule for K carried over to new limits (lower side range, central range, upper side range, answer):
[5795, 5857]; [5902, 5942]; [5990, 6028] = 0.05 mag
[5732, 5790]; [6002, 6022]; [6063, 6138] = 0.06 mag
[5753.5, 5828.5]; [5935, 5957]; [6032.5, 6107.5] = 0.03 mag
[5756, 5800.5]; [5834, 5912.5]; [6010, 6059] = 0.08 mag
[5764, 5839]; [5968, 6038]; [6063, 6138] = 0.04 mag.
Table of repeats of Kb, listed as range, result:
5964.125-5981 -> 4.369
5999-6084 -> 3.932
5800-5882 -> 4.014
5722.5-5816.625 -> 4.371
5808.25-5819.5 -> 4.481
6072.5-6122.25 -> 4.265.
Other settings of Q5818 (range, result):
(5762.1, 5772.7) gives 4.65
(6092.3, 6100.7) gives 4.5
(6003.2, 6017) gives 4.26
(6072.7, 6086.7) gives 4.68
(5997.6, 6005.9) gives 4.33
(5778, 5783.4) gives 4.68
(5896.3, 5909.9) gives 4.08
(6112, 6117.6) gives 4.55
